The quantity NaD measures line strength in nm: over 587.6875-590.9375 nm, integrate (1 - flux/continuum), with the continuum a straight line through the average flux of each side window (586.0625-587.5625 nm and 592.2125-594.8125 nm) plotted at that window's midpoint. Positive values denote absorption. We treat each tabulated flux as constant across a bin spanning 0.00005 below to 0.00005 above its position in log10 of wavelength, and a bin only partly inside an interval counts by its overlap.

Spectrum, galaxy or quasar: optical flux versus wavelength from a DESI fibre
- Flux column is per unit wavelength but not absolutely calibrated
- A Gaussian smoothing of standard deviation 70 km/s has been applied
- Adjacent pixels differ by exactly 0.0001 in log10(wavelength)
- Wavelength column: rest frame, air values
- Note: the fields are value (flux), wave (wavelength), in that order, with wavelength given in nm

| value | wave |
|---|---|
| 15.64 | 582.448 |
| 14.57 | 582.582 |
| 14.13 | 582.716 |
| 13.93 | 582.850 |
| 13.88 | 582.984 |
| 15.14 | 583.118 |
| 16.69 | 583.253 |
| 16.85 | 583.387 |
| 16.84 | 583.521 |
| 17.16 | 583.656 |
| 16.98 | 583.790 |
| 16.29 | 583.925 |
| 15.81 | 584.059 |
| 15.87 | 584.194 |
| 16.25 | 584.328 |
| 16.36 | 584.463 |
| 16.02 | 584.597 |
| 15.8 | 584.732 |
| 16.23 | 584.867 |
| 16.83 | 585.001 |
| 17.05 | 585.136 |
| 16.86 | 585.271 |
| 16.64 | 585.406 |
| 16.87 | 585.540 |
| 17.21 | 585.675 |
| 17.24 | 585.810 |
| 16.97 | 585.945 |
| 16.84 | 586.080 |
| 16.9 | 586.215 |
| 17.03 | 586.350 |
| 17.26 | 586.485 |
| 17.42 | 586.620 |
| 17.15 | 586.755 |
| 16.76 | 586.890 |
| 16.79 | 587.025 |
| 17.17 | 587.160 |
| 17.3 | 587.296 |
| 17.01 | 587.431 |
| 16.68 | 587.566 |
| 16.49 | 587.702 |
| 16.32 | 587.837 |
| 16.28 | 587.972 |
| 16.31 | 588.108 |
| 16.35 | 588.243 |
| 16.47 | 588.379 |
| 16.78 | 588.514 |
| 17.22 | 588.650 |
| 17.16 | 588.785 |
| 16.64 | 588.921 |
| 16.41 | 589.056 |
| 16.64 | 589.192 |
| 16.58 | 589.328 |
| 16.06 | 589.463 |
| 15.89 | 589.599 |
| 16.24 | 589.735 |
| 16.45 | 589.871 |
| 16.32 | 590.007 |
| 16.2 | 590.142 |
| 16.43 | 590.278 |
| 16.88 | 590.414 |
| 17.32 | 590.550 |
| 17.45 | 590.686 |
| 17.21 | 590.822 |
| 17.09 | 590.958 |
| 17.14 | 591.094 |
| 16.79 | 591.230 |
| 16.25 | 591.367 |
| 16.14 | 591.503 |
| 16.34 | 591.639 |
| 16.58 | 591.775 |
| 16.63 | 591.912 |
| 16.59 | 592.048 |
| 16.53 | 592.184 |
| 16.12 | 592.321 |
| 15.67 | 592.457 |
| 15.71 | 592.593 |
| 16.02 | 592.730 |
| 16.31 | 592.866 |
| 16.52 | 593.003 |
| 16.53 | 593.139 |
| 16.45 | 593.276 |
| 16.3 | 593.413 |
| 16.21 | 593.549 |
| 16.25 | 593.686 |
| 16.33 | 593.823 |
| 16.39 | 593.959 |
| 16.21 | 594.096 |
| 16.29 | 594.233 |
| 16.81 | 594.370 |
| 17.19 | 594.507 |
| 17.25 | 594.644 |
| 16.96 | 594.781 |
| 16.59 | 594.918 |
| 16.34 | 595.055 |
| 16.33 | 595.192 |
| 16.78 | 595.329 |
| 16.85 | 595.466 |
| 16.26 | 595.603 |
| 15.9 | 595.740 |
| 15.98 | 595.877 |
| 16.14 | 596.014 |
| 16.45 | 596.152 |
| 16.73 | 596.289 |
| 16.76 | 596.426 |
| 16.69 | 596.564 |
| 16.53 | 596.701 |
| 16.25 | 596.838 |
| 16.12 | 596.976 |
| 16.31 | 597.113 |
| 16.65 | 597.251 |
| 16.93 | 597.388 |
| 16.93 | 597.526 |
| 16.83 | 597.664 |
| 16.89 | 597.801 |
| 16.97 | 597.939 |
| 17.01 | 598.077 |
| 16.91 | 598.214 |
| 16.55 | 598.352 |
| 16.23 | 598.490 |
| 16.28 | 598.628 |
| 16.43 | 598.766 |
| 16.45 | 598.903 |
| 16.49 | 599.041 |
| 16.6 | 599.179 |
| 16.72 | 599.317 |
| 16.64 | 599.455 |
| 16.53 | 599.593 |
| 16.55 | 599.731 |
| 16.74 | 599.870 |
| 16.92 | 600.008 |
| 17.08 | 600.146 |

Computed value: 0.04 nm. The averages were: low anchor 17.1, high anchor 16.4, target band 16.6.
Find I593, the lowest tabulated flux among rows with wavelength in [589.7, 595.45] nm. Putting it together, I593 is 15.67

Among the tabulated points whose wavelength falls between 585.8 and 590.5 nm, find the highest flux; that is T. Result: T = 17.42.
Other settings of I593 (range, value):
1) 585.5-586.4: 16.84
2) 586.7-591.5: 15.89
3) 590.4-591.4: 16.25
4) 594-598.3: 15.9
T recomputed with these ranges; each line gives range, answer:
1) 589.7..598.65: 17.45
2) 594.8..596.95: 16.85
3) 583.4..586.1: 17.24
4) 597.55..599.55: 17.01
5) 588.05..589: 17.22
